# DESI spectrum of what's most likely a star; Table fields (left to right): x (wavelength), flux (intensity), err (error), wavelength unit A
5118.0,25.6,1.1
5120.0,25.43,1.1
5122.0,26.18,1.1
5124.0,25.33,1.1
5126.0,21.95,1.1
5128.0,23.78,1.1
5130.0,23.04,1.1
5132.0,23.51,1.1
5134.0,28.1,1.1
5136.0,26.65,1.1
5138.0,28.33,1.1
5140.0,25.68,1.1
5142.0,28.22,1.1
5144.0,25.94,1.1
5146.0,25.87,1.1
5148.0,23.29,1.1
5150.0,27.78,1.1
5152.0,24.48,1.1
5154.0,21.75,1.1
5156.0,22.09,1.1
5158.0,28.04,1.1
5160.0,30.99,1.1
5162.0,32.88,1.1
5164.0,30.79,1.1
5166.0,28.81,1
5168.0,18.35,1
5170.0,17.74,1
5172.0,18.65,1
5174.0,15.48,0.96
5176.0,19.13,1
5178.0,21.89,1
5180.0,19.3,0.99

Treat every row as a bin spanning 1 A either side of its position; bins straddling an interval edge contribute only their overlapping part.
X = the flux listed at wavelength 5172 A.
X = 18.65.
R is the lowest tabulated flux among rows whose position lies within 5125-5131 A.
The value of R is 21.95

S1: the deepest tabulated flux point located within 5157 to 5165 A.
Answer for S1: 28.04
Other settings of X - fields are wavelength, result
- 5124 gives 25.33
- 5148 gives 23.29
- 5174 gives 15.48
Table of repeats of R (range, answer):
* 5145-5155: 21.75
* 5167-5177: 15.48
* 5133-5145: 25.68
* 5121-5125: 25.33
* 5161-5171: 17.74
